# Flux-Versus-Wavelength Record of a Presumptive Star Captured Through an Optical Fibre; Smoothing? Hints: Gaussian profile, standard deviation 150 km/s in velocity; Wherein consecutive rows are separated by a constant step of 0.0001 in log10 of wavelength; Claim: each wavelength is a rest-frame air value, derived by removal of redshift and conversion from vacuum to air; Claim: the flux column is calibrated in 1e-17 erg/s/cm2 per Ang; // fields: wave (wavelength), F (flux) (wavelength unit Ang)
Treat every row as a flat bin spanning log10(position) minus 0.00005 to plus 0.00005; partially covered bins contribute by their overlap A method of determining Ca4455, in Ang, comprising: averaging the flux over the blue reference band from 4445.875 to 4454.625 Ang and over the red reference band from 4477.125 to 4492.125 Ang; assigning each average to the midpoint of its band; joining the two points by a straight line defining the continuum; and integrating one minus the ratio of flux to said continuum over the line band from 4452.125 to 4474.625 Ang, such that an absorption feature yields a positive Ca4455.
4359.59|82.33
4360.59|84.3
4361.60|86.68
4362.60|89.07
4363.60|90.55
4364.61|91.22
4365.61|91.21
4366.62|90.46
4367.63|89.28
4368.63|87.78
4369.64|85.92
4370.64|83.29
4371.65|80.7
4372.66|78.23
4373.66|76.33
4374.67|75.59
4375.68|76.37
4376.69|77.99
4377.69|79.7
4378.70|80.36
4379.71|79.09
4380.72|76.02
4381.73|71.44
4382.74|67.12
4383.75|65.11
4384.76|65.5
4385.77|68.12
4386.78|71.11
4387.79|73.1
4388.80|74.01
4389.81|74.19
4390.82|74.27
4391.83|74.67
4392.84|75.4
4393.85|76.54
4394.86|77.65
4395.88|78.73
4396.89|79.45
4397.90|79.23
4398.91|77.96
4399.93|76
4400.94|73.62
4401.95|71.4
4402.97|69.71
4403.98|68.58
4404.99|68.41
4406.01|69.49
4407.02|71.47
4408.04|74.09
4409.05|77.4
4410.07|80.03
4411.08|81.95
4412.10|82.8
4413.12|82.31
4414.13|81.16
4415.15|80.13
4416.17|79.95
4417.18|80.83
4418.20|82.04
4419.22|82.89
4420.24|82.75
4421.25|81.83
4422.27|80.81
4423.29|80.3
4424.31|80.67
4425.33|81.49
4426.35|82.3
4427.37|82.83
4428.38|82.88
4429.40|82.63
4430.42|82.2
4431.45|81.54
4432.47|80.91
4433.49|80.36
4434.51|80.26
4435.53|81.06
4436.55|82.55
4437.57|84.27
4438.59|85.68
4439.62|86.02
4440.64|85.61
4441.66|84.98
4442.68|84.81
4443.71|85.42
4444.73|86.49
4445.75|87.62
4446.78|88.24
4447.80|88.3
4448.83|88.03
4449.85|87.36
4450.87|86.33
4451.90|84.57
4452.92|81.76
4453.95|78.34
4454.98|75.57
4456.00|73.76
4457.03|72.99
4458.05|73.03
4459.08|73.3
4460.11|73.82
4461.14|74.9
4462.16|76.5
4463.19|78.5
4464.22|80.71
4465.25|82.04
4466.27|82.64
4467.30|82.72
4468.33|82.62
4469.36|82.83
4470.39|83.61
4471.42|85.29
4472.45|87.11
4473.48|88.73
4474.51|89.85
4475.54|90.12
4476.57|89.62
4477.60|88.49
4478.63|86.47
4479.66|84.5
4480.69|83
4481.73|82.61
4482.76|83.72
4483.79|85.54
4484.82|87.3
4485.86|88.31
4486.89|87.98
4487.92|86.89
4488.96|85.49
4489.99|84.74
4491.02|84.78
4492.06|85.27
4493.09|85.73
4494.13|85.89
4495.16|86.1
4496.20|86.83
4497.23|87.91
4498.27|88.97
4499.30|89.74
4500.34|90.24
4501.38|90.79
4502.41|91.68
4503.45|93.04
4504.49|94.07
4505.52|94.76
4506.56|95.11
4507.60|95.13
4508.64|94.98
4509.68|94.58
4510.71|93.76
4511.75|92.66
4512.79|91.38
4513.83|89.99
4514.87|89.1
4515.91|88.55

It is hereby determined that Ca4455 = 1.4 Ang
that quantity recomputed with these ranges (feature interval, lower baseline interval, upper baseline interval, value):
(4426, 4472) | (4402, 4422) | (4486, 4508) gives 0.3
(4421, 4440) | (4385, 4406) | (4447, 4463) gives -1.2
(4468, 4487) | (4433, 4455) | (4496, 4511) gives 0.6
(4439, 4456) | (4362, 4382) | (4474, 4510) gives 0.3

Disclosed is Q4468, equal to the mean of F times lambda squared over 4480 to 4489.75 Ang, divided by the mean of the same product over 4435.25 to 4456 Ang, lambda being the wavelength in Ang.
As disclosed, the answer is 1.03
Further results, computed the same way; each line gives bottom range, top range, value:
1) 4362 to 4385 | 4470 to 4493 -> 1.13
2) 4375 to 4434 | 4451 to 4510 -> 1.14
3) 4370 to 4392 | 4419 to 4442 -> 1.13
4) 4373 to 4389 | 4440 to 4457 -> 1.18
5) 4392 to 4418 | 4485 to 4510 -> 1.22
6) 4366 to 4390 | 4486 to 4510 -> 1.23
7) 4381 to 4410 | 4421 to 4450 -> 1.17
